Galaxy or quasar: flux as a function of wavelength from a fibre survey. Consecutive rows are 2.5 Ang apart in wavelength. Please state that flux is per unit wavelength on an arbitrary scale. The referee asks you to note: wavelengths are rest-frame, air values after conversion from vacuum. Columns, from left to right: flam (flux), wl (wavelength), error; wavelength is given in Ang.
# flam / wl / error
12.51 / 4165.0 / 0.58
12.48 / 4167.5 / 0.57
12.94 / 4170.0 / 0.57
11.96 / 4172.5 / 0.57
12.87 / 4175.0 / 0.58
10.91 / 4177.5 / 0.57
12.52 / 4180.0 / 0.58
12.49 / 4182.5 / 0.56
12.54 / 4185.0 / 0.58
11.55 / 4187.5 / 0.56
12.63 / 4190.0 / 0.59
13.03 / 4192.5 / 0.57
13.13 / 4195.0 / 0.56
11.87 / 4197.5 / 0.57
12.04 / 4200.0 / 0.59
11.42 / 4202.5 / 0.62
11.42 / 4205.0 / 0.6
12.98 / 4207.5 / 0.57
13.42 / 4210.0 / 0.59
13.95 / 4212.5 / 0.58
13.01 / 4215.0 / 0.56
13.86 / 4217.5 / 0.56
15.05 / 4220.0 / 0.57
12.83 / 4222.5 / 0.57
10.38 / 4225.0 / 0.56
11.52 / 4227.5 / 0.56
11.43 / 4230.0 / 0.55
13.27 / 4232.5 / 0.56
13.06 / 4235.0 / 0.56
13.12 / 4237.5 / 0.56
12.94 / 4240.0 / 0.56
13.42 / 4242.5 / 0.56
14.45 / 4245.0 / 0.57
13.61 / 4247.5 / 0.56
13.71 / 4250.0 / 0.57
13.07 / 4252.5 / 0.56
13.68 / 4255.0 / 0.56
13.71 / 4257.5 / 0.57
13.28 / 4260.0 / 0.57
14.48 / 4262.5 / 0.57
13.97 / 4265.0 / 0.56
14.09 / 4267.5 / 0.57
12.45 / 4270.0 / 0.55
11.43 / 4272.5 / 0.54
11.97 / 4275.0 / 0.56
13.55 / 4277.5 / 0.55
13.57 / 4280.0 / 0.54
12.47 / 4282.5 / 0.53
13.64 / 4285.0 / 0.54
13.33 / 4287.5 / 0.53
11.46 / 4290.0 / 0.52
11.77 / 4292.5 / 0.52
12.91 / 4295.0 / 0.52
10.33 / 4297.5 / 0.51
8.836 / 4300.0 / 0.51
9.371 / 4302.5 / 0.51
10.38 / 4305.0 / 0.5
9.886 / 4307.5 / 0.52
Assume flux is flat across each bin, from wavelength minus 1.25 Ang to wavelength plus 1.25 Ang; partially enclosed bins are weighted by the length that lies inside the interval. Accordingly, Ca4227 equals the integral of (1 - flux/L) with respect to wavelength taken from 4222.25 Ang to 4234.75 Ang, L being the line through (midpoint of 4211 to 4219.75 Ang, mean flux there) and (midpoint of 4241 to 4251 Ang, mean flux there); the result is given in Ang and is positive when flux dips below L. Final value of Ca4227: 1.7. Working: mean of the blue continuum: 13.8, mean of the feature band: 11.9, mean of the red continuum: 13.8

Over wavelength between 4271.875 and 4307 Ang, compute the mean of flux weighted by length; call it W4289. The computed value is 11.8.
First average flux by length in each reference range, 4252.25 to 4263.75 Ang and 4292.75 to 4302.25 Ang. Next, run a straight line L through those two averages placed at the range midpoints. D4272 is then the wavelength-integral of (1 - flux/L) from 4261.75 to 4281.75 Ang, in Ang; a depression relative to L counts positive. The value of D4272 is -0.8 Ang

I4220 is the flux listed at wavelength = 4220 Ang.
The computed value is 15.05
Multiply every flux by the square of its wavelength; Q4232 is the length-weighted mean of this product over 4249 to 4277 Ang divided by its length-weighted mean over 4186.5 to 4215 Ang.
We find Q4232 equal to 1.1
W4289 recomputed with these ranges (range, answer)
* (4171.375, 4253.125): 12.7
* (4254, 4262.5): 13.7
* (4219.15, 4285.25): 13.1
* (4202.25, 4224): 13.2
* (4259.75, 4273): 13.4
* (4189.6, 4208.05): 12.3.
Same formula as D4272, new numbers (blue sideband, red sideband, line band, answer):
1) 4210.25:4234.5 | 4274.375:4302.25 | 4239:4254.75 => -1.25 Ang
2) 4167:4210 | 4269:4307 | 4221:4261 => -3.15 Ang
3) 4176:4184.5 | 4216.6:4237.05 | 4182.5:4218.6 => -0.88 Ang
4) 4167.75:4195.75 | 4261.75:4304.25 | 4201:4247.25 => -1.95 Ang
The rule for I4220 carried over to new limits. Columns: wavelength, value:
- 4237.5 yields 13.12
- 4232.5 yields 13.27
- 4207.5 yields 12.98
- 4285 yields 13.64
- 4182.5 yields 12.49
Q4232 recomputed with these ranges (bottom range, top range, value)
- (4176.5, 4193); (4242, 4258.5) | 1.15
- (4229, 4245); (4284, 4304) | 0.90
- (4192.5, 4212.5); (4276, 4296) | 1.07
